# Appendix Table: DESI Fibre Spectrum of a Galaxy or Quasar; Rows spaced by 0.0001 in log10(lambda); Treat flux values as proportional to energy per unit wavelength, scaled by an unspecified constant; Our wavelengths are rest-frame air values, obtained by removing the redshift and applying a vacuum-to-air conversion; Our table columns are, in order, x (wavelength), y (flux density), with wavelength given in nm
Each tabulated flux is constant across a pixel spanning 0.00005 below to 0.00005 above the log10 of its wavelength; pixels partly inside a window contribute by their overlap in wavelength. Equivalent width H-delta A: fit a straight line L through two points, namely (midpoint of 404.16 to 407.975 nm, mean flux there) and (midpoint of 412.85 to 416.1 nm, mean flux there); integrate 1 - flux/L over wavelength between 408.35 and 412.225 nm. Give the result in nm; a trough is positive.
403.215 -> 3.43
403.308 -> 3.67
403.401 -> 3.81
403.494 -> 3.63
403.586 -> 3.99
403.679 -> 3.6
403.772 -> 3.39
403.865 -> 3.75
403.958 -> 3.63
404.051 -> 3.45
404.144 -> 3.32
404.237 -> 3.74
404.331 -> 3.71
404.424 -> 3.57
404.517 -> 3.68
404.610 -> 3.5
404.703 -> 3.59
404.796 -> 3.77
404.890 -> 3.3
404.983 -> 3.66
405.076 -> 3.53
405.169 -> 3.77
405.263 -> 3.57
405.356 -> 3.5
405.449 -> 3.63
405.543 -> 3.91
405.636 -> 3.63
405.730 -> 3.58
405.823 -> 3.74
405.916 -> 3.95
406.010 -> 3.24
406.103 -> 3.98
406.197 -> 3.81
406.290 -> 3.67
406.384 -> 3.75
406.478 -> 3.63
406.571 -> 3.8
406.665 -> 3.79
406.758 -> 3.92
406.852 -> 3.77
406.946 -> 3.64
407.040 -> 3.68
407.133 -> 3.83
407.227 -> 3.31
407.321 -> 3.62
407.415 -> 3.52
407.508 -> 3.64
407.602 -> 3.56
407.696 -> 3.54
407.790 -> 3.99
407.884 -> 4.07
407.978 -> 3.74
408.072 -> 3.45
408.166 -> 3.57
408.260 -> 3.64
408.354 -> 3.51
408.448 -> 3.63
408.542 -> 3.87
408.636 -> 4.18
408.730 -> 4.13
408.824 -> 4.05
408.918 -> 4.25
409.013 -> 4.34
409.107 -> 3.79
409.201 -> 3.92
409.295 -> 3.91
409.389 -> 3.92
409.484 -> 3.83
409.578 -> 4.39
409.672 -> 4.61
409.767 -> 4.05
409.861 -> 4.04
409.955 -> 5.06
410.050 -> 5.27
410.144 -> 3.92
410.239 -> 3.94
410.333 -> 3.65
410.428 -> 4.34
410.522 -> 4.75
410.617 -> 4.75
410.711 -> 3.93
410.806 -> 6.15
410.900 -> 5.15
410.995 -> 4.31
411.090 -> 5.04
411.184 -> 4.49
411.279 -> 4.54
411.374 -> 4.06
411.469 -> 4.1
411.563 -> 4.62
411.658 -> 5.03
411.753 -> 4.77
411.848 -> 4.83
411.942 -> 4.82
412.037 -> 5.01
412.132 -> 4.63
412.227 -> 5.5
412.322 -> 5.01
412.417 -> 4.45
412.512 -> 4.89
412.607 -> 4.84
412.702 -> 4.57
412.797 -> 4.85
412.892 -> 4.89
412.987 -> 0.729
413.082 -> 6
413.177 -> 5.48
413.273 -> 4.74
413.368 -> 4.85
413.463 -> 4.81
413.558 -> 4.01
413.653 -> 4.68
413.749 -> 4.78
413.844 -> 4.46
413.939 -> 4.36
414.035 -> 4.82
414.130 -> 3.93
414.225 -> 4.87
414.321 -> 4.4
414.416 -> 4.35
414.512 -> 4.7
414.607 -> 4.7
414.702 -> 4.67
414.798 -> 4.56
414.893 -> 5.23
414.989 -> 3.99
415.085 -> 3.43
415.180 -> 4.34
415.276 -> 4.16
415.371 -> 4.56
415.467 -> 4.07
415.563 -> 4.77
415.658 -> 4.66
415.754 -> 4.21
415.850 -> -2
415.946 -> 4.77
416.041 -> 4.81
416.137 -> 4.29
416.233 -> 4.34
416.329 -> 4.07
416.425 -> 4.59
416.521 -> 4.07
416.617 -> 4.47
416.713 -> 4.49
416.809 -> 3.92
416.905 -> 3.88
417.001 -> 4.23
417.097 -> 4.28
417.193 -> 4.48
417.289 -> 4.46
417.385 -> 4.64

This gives -0.41 nm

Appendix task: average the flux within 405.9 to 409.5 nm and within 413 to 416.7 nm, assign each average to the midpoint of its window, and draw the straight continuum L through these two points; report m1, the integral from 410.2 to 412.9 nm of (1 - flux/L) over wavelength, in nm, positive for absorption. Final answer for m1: -0.40 nm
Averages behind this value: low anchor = 3.78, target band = 4.69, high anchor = 4.33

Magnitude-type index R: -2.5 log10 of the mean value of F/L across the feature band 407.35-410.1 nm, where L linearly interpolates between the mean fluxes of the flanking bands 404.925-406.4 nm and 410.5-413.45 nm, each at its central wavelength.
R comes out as 0.05 mag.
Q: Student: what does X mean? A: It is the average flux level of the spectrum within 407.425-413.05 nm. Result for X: 4.28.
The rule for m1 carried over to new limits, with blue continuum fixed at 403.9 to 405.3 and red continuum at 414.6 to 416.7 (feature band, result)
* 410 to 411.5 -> -0.25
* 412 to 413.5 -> -0.27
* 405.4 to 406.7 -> -0.02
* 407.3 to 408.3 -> 0.02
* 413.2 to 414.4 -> -0.16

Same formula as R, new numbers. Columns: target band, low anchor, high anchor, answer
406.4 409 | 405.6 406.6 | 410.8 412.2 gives 0.07 mag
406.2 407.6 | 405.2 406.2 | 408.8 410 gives 0.04 mag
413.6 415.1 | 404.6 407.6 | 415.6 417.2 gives -0.16 mag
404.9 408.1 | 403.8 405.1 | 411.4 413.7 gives 0.05 mag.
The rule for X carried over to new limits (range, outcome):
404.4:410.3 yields 3.82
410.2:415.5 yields 4.57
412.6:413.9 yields 4.54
